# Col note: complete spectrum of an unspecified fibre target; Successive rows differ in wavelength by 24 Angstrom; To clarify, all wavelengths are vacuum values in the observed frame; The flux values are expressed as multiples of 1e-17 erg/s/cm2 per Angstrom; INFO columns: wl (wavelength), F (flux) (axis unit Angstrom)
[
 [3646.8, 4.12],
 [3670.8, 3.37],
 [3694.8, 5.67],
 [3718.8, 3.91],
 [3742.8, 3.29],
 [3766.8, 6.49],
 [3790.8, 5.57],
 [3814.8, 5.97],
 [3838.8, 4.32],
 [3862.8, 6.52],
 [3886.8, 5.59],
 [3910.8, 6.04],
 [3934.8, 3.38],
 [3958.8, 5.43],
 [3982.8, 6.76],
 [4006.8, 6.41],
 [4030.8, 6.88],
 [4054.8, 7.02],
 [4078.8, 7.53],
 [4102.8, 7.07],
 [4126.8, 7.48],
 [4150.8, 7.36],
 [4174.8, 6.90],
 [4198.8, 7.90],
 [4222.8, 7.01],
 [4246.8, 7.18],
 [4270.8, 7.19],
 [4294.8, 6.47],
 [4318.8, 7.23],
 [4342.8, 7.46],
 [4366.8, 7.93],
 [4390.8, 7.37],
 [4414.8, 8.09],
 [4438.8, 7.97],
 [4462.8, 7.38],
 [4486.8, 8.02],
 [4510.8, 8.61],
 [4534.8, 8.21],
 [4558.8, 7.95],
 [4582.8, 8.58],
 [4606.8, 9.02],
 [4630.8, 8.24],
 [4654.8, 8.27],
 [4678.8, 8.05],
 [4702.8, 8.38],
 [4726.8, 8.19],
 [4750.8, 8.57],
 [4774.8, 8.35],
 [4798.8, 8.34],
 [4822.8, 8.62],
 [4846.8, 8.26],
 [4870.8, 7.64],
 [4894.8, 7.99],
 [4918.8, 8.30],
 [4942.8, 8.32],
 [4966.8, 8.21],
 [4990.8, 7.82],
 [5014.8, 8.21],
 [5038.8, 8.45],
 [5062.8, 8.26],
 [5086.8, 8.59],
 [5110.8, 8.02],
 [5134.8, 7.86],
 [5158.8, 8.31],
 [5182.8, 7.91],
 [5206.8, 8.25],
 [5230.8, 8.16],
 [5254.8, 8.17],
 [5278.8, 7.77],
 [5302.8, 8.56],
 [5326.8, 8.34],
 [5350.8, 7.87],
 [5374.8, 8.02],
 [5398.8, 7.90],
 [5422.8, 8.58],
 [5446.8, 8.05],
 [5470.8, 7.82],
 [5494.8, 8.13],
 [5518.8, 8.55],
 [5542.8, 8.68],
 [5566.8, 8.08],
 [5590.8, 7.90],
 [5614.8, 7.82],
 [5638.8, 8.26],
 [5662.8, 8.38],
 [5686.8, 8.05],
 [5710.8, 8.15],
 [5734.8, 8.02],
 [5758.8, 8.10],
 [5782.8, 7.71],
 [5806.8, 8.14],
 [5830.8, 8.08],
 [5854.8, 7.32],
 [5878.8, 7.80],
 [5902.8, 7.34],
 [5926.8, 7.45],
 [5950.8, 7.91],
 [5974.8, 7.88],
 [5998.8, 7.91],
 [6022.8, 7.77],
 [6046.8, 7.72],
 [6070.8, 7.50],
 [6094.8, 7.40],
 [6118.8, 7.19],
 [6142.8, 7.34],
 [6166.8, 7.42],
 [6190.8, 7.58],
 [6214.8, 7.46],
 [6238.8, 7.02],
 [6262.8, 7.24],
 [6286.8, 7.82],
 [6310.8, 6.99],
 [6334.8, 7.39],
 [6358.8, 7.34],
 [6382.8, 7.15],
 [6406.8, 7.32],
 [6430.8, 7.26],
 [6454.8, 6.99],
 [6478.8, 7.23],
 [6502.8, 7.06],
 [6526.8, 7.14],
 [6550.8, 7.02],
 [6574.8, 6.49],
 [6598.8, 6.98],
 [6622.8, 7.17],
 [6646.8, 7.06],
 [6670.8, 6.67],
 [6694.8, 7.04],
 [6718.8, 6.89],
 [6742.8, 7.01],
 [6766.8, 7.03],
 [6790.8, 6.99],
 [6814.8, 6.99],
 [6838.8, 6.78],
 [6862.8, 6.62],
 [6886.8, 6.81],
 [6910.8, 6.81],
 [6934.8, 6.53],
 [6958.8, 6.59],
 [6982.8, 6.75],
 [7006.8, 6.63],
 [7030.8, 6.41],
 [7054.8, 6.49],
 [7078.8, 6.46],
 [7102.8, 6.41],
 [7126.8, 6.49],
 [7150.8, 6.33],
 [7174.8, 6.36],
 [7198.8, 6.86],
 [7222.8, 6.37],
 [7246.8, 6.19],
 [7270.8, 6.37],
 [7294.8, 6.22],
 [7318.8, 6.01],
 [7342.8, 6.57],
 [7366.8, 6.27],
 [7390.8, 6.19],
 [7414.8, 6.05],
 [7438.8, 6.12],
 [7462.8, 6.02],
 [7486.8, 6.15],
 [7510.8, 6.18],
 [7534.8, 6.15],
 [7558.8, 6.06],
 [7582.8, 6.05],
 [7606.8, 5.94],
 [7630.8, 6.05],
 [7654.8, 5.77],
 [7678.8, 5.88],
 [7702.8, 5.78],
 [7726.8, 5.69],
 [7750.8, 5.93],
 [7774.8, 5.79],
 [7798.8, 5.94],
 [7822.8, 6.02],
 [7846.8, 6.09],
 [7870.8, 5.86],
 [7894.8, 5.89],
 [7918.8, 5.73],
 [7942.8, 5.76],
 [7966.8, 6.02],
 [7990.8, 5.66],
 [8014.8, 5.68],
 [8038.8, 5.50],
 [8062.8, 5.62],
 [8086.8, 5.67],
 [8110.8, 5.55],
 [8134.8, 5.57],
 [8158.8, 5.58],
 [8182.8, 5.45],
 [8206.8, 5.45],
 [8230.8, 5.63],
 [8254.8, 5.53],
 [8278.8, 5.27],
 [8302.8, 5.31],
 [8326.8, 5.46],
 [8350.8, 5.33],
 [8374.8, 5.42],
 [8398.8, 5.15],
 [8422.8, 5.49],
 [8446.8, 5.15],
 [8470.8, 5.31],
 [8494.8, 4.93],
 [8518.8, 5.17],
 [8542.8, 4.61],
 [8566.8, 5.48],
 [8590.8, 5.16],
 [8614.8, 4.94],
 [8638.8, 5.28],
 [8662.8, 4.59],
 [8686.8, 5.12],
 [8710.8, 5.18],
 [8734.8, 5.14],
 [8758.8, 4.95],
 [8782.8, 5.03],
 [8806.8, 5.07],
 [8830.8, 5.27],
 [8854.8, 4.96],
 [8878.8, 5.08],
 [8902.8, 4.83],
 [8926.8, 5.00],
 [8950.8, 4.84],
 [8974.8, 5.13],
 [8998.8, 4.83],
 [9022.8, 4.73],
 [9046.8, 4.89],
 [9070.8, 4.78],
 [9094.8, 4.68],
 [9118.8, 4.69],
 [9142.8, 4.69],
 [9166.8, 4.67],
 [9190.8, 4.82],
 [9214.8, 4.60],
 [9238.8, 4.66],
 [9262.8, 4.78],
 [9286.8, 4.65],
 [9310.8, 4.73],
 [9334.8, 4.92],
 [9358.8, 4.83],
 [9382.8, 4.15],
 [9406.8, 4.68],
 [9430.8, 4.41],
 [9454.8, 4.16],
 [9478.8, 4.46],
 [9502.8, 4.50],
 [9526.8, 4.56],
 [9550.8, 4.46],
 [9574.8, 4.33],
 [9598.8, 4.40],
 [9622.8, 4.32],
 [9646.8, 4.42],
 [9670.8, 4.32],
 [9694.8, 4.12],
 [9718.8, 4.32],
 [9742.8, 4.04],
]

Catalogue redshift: 0.000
